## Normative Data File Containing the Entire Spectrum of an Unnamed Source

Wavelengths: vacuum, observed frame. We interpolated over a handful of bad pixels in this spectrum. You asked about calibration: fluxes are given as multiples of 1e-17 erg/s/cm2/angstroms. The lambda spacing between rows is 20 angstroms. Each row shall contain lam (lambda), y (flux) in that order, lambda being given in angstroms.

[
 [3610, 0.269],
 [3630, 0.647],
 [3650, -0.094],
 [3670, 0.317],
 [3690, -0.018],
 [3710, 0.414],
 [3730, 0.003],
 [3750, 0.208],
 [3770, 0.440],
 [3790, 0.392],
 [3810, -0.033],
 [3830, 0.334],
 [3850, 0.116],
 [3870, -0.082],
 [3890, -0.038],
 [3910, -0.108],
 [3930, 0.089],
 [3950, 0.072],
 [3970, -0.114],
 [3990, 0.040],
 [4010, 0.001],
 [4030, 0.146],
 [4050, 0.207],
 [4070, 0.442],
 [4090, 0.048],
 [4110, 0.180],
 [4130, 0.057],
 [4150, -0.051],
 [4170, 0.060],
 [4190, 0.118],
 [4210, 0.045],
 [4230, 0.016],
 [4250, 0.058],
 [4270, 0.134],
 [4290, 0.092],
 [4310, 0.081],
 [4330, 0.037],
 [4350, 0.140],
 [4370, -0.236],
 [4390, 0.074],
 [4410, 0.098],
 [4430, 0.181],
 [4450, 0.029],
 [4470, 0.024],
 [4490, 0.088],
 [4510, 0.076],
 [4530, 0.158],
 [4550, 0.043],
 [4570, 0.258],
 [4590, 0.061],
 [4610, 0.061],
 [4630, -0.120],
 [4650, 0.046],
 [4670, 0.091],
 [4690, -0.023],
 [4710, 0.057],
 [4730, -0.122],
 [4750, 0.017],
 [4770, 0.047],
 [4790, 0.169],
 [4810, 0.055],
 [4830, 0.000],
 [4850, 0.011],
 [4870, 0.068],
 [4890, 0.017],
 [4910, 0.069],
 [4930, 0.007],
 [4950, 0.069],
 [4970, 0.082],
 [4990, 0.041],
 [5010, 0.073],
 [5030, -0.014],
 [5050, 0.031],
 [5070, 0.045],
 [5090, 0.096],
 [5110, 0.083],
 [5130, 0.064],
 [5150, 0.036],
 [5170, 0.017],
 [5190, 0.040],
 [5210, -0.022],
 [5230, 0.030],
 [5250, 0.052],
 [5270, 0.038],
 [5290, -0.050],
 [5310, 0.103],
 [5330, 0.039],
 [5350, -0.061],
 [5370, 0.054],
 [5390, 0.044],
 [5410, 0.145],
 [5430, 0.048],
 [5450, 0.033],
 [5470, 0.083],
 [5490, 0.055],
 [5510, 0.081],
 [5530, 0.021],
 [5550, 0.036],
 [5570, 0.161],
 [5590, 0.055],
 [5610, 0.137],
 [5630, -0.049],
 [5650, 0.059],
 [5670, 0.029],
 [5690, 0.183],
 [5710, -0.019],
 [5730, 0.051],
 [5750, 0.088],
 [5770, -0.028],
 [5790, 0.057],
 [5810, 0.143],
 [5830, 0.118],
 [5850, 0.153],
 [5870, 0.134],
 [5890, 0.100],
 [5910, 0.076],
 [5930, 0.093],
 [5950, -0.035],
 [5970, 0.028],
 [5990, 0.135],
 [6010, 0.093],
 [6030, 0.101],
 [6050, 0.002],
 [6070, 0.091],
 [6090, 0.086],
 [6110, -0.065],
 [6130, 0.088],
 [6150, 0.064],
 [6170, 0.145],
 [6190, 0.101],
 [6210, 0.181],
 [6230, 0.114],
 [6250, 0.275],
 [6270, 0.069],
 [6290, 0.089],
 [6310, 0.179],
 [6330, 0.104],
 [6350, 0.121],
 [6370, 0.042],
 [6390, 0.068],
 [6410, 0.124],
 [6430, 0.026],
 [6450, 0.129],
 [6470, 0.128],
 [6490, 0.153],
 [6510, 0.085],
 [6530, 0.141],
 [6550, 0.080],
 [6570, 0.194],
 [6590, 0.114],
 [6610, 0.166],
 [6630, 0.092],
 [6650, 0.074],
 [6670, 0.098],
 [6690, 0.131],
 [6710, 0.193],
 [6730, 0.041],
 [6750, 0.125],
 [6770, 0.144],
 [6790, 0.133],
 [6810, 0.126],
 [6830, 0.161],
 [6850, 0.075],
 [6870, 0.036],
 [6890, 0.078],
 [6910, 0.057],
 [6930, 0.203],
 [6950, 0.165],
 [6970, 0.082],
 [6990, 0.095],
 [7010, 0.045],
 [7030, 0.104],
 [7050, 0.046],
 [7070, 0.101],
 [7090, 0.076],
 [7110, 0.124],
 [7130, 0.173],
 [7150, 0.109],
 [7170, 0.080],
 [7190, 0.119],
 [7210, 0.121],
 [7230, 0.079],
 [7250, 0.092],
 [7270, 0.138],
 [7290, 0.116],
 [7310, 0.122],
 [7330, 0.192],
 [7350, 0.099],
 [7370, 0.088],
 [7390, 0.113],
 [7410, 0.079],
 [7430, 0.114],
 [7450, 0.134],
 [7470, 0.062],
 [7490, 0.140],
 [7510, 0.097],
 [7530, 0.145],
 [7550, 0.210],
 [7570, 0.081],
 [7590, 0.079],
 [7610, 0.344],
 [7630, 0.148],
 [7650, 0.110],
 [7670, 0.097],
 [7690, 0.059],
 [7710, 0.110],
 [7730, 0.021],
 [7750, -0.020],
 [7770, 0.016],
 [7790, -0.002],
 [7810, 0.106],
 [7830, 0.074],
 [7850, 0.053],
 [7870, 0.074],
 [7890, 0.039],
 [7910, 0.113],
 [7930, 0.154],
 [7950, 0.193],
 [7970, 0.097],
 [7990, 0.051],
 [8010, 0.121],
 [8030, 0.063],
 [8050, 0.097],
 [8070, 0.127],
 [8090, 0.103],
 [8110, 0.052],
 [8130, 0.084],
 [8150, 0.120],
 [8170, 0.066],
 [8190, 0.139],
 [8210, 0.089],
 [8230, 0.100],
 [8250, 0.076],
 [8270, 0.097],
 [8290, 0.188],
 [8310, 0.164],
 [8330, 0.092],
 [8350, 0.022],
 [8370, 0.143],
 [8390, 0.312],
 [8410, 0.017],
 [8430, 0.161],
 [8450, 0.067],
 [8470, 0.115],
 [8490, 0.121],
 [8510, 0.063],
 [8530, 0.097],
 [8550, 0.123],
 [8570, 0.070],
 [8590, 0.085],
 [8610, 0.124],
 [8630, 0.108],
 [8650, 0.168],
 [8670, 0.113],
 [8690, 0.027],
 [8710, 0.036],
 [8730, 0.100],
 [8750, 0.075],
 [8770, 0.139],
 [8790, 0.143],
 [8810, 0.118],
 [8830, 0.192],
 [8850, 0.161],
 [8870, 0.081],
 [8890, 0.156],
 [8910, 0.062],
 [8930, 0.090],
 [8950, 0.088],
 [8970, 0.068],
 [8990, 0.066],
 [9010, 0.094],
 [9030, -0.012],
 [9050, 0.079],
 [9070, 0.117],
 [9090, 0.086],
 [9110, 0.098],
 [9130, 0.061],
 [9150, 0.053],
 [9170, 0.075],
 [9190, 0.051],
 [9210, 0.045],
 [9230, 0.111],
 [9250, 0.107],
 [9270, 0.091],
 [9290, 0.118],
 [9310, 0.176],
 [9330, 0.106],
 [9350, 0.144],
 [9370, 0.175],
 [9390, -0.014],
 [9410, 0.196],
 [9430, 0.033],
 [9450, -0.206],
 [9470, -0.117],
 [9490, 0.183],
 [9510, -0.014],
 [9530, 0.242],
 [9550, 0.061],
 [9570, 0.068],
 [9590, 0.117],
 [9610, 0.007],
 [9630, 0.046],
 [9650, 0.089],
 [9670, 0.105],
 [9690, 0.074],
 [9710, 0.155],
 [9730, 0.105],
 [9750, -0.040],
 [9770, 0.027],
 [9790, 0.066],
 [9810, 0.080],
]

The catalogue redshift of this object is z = 0.67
